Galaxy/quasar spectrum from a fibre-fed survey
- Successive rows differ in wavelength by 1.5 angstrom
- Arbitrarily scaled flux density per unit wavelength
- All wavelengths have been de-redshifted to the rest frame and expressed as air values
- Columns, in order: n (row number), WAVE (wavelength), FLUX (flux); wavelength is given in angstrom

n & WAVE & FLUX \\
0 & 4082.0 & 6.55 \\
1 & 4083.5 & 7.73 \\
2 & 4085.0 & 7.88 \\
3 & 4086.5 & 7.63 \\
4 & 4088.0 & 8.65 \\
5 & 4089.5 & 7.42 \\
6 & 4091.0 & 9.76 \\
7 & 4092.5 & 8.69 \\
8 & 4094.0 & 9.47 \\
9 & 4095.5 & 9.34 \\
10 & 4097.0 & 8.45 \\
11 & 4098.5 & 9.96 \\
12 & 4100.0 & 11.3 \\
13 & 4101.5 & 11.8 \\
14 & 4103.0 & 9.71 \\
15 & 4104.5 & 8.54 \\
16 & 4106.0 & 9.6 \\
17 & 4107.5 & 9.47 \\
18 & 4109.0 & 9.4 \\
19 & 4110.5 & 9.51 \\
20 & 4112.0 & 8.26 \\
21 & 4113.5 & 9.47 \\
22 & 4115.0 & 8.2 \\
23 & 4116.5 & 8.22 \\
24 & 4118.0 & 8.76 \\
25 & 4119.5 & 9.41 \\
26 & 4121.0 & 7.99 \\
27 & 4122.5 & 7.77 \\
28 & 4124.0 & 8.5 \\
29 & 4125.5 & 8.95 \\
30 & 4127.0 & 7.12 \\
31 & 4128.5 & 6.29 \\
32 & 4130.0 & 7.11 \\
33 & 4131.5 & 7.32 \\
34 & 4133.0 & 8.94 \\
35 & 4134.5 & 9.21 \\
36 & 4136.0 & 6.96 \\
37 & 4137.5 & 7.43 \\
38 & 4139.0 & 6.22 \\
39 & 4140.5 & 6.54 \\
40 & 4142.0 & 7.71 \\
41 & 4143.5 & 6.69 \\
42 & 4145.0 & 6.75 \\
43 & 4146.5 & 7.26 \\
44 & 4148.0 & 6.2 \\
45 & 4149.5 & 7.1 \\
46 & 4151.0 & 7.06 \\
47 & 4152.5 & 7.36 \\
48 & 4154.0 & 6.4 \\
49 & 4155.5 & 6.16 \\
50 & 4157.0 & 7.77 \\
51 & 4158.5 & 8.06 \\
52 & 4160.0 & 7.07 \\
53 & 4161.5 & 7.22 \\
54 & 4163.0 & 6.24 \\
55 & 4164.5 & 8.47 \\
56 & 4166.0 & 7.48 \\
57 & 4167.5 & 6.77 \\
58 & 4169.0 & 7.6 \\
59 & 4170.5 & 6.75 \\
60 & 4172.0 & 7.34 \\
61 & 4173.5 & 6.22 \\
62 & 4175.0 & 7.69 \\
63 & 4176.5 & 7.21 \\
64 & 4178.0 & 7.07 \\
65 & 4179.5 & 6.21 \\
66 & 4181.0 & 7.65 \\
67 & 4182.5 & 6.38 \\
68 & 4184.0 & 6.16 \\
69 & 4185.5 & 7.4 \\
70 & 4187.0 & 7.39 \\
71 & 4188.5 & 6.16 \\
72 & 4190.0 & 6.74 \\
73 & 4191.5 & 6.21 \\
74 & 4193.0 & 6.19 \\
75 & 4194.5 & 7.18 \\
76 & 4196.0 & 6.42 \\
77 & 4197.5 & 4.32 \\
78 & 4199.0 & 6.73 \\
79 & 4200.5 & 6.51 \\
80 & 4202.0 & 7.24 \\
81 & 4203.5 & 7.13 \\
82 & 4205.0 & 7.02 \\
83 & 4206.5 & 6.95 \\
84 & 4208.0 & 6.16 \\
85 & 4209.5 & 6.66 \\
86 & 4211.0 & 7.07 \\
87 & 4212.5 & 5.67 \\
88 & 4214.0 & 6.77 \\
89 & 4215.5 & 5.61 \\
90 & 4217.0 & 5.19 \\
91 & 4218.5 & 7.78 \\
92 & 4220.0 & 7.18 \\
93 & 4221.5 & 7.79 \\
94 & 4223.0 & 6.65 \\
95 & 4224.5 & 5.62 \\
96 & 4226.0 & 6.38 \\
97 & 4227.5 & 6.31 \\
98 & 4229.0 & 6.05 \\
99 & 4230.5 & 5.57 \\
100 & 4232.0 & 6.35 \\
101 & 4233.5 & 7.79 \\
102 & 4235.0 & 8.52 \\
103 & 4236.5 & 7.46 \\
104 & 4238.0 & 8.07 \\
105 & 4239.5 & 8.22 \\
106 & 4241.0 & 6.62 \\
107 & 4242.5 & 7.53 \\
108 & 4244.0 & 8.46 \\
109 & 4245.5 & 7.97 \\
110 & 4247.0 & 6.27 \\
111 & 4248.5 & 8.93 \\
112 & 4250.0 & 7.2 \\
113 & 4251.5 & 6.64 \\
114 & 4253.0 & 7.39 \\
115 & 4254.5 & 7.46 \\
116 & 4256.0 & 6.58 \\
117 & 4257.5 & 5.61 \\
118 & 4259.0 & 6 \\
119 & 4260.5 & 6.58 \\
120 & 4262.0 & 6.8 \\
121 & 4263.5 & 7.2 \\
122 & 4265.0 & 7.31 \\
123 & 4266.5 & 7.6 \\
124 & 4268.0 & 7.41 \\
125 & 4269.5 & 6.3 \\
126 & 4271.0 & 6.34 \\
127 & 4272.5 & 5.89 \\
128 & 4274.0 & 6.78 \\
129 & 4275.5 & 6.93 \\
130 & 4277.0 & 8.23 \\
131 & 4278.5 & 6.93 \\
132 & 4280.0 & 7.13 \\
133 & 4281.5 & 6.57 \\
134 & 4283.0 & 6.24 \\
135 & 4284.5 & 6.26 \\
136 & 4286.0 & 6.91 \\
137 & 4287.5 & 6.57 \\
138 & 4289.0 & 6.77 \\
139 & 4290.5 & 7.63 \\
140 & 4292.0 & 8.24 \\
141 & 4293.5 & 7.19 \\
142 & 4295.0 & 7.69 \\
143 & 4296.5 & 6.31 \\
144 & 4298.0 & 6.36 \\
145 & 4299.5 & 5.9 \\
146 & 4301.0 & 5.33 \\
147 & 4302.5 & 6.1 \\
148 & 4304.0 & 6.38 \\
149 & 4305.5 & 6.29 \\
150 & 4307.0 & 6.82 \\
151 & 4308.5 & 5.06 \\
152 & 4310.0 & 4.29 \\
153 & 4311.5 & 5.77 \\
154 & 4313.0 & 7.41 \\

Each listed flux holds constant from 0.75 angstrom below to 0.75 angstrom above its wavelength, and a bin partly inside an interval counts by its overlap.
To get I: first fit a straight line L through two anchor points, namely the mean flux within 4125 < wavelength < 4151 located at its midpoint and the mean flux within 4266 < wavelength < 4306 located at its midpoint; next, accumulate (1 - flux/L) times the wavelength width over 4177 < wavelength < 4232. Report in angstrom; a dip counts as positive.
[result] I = 3.8 angstrom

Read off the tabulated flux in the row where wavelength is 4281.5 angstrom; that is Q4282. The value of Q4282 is 6.57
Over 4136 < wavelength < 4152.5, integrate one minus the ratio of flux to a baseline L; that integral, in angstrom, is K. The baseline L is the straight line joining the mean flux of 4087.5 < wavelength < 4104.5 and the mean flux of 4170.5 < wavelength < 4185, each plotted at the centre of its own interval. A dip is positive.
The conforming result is 2.12 angstrom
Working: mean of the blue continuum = 9.47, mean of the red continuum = 6.88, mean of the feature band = 6.92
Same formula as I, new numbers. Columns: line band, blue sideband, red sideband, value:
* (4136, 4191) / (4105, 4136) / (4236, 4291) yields 7.0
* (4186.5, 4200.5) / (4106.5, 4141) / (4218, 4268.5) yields 2.2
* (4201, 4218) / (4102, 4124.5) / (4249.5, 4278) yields 2.4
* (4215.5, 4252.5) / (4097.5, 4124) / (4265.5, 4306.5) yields 2.0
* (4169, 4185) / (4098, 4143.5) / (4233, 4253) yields 2.4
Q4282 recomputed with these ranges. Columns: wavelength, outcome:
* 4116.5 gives 8.22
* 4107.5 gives 9.47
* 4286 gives 6.91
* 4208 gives 6.16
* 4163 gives 6.24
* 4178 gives 7.07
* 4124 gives 8.5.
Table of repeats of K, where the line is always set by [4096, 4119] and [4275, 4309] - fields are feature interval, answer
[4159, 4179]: 3.1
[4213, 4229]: 2.6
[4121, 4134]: 1.9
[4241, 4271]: 0.6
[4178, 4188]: 1.7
